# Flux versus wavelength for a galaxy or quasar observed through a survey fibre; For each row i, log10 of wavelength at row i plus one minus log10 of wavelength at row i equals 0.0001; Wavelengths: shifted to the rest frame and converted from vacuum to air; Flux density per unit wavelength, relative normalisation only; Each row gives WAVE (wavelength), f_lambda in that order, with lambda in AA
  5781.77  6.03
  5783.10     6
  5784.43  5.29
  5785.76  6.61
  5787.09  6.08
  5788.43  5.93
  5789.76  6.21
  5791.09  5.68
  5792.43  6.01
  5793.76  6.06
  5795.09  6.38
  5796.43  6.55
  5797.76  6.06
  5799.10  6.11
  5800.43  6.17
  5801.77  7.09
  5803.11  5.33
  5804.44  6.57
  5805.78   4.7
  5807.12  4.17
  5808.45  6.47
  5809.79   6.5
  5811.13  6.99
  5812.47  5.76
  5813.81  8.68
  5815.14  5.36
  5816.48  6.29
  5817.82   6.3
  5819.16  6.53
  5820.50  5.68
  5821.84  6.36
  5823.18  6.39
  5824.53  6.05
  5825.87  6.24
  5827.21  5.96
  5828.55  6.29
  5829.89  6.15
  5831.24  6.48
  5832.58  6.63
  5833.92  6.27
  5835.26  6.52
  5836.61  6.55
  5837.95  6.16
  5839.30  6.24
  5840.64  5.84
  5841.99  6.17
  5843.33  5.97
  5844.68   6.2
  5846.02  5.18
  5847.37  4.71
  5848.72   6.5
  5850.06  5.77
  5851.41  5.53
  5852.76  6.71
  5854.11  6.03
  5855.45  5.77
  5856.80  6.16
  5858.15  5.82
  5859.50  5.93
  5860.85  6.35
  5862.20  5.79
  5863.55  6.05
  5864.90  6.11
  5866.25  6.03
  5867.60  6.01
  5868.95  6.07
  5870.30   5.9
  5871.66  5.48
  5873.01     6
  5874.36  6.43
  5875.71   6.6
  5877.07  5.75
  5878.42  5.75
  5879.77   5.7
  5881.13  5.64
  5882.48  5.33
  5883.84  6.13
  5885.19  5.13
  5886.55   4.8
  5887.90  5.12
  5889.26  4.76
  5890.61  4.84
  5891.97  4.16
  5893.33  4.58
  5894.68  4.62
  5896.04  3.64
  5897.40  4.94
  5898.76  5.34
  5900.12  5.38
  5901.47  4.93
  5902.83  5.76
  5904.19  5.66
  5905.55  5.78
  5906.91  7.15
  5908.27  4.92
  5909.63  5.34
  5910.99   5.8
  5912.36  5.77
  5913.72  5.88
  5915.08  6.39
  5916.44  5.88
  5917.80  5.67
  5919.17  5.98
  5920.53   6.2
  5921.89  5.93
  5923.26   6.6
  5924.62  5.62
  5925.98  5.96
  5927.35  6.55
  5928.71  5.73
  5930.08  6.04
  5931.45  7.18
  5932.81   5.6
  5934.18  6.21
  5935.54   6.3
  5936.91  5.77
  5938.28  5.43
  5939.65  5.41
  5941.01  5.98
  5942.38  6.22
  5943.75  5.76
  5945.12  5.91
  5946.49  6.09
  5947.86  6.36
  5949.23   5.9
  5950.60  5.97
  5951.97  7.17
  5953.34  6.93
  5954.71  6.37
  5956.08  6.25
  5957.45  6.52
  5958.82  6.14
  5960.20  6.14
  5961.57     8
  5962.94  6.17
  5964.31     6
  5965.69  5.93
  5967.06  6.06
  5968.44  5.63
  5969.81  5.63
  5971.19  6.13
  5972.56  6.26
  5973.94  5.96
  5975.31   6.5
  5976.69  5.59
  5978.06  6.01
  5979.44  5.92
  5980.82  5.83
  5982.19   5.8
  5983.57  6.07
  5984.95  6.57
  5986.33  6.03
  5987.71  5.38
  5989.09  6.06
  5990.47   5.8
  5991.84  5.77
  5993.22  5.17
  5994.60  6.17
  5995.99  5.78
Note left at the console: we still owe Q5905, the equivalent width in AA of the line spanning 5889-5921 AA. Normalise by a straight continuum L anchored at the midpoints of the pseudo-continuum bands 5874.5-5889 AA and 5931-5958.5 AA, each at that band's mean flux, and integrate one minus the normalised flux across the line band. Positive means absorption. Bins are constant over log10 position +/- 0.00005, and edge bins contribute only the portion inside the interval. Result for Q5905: 2.31 AA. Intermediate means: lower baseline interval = 5.6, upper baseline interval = 6.16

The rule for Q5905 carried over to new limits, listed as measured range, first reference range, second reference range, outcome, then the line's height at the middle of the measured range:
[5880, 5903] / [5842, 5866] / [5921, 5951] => 3.7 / 5.97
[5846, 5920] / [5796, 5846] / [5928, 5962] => 6.8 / 6.2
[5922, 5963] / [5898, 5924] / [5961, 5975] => -1.3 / 6.01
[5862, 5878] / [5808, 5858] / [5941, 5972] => 0.5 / 6.21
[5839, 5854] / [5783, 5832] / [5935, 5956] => 0.6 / 6.14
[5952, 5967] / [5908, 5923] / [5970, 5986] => -1.2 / 5.98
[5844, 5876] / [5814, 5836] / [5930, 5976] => 1.5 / 6.25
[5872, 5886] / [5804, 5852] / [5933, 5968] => 0.7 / 6.14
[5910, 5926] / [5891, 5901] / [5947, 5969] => -2.1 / 5.27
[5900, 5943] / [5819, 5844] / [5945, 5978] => 2.2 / 6.23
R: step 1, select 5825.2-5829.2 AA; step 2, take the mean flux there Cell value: 6.17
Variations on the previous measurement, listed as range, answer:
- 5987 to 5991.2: 5.76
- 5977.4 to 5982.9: 5.89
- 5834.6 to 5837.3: 6.53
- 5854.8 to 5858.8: 5.91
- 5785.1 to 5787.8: 6.33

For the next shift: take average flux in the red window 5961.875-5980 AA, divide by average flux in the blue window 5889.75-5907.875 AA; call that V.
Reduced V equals 1.2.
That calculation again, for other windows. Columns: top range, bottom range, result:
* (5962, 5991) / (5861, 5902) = 1.10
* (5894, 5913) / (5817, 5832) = 0.86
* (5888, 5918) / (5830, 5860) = 0.88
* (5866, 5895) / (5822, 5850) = 0.90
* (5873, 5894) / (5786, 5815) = 0.88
